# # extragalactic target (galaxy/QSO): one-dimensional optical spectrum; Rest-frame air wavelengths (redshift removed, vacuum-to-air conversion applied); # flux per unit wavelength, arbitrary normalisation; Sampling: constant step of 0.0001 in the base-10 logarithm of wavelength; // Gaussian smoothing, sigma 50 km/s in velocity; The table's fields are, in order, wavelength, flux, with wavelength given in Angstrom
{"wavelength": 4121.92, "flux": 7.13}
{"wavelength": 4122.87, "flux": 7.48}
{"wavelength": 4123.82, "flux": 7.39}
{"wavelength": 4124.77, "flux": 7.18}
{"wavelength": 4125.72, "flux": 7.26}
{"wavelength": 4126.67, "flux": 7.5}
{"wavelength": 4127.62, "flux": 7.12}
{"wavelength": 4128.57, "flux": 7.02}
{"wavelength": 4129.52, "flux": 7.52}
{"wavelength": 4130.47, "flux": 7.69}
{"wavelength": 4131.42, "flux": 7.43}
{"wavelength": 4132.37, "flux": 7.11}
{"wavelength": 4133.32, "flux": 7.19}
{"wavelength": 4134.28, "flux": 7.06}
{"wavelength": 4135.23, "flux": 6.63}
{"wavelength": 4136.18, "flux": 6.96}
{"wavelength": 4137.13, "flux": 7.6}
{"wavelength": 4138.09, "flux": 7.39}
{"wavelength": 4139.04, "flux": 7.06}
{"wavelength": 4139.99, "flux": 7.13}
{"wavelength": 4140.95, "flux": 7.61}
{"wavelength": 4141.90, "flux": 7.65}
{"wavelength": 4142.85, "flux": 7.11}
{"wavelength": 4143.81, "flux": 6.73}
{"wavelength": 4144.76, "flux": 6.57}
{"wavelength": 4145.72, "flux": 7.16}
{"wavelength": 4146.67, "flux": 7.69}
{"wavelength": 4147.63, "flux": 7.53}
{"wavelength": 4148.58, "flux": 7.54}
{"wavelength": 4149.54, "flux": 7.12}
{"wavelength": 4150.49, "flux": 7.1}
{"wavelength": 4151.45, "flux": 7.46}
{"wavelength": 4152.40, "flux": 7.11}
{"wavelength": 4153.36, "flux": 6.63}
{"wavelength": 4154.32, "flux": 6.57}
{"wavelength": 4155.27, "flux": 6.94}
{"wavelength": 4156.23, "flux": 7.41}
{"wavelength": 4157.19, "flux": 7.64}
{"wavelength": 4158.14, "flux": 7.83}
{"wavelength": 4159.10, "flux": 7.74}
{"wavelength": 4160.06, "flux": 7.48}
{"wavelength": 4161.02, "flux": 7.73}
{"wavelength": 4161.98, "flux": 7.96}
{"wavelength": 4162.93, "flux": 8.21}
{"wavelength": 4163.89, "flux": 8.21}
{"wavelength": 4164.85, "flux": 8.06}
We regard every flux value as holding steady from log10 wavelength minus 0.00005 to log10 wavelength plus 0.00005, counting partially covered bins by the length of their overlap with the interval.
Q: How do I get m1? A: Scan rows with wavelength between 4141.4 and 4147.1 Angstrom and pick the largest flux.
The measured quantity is 7.69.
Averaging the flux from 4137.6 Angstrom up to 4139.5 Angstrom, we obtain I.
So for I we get 7.21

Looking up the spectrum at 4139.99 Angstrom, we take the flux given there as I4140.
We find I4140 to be 7.13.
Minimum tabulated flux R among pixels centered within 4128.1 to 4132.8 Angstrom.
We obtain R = 7.02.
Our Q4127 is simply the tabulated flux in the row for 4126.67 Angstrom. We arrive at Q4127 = 7.5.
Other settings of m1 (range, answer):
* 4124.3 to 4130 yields 7.52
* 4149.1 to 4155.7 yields 7.46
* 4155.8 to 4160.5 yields 7.83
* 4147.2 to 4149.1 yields 7.54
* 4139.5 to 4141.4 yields 7.61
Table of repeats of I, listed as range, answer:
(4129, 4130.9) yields 7.6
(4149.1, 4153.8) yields 7.09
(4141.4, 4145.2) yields 7.03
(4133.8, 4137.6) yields 7.07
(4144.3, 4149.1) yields 7.29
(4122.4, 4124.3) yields 7.43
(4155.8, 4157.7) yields 7.55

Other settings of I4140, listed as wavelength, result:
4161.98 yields 7.96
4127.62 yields 7.12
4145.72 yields 7.16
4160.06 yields 7.48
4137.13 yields 7.6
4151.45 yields 7.46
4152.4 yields 7.11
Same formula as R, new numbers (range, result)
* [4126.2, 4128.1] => 7.12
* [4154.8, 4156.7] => 6.94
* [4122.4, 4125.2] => 7.18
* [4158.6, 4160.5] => 7.48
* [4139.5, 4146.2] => 6.57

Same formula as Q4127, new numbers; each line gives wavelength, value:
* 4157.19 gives 7.64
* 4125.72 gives 7.26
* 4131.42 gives 7.43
